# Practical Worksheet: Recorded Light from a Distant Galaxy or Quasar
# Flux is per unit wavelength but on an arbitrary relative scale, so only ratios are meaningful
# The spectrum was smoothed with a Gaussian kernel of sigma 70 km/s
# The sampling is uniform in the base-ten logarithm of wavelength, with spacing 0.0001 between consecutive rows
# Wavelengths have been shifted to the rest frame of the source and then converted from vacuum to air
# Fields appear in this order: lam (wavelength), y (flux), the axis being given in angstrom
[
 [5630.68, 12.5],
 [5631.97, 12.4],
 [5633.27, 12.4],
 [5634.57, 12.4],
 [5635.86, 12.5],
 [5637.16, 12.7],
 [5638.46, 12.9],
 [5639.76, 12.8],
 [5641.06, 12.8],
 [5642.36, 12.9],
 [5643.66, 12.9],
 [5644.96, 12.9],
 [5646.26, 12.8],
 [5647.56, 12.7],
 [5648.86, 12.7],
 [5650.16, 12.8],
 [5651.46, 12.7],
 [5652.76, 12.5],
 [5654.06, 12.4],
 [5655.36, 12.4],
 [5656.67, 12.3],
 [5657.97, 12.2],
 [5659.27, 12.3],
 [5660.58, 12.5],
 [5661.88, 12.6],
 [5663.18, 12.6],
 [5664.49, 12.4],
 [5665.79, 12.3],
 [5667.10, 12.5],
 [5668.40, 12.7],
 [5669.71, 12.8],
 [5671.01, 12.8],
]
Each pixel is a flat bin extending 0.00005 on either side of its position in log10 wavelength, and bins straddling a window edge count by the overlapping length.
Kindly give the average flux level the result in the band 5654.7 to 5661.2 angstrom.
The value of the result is 12.3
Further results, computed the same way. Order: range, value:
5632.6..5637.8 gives 12.5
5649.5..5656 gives 12.6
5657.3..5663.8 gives 12.5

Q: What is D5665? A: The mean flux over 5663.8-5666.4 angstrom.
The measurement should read 12.3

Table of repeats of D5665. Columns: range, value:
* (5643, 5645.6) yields 12.9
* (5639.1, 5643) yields 12.8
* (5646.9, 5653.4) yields 12.7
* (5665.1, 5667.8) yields 12.4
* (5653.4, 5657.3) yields 12.4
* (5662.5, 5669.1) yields 12.5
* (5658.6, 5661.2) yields 12.4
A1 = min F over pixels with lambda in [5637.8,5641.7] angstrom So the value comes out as 12.8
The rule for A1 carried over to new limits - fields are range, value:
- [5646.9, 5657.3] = 12.3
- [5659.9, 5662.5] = 12.5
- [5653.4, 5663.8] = 12.2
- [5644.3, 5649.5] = 12.7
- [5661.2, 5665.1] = 12.4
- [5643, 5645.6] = 12.9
